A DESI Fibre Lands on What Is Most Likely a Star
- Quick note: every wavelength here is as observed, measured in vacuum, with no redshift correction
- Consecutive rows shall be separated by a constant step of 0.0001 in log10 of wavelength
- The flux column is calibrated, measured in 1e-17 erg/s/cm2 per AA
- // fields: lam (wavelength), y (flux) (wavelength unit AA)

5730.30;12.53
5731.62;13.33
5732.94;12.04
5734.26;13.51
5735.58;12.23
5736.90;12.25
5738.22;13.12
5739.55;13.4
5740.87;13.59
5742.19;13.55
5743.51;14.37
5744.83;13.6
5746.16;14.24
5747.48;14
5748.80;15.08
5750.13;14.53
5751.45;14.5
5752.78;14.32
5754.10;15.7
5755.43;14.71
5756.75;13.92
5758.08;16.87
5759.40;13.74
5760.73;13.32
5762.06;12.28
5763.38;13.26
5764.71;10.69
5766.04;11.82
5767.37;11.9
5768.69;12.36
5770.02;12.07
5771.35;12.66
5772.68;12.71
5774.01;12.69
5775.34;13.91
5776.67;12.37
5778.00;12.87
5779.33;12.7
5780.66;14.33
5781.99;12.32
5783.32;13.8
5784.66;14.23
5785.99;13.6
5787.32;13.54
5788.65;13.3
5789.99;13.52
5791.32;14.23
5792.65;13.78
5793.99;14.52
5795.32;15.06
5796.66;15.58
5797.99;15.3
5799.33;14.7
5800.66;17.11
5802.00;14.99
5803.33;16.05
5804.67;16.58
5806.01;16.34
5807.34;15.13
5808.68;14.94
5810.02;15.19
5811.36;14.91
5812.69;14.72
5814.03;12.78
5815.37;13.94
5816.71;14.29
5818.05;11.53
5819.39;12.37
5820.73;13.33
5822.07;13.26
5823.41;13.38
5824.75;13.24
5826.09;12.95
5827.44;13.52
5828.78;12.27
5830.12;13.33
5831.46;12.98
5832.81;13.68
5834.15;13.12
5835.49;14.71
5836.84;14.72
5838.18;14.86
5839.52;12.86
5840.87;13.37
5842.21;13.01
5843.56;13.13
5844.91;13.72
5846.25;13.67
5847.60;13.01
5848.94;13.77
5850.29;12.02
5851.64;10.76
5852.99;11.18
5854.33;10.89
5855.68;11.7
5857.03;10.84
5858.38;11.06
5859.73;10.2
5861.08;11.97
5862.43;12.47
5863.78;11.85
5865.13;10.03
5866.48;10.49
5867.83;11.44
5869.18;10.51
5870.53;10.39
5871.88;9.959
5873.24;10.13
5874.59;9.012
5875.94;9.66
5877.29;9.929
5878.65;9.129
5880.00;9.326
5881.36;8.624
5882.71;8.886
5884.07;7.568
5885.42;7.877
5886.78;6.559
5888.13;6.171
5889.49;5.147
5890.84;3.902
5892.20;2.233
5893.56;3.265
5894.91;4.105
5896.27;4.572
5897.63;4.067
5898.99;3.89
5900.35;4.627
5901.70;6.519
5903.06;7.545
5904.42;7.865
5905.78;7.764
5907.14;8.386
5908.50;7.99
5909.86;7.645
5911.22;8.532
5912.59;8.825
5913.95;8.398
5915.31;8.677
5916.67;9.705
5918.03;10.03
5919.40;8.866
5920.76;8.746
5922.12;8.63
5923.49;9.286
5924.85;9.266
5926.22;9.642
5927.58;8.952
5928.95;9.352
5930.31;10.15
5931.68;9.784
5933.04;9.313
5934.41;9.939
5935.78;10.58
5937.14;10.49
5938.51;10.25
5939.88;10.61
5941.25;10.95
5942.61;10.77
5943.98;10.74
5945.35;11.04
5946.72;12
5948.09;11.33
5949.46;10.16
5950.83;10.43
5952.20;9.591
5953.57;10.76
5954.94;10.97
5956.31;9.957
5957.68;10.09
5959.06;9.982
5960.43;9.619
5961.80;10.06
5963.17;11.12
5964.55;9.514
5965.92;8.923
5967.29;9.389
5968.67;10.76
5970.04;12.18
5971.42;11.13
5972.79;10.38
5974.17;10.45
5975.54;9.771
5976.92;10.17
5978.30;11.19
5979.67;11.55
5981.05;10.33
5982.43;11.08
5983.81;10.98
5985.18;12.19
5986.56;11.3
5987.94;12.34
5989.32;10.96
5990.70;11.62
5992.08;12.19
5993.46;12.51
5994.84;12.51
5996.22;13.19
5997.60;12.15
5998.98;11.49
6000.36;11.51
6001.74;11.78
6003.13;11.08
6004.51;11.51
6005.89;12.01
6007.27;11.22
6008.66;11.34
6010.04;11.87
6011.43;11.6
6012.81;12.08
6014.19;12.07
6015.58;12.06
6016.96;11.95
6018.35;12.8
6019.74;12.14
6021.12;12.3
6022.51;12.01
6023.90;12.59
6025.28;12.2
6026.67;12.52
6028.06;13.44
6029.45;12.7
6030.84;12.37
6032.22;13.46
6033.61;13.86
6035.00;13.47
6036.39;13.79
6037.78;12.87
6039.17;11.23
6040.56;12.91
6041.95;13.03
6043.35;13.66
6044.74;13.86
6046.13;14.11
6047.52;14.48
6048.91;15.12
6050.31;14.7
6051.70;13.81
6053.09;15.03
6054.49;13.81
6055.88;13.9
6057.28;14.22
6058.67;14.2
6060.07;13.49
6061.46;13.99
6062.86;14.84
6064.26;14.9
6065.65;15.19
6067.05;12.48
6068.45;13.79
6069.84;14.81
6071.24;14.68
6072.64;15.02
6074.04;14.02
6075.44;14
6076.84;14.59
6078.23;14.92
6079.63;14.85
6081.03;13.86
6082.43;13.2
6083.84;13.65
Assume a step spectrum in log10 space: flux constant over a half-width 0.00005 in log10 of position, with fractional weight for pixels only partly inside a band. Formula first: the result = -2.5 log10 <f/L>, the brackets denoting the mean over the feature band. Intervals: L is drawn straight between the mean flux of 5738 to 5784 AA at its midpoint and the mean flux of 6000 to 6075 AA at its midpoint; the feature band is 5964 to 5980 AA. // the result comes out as 0.26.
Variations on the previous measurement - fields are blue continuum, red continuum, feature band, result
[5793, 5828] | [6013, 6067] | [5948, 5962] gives 0.32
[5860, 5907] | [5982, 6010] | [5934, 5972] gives -0.02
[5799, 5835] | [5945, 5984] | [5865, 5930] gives 0.46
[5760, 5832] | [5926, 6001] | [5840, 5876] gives 0.10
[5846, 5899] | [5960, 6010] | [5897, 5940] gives 0.17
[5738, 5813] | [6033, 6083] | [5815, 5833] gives 0.07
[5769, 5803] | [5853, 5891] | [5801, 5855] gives -0.16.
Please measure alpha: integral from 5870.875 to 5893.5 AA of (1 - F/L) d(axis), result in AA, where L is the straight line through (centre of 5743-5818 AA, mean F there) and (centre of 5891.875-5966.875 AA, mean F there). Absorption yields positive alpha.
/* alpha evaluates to 6.2 AA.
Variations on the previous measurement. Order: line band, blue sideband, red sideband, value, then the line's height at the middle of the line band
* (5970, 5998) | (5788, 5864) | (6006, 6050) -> 3.3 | 12.9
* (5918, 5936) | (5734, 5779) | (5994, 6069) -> 5.1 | 13.1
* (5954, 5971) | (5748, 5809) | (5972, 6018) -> 2.4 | 11.9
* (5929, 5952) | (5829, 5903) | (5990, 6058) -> 1.6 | 11.3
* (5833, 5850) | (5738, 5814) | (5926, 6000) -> -1.0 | 12.9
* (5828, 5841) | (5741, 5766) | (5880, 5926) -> -4.2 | 10.3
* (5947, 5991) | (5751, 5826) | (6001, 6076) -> 9.0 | 13.4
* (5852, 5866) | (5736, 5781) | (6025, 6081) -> 2.5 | 13.6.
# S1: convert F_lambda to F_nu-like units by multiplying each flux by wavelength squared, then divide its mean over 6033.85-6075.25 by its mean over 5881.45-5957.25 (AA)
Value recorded 1.73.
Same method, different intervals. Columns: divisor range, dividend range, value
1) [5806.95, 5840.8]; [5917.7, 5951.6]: 0.76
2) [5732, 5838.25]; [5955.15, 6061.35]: 0.95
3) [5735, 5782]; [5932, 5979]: 0.83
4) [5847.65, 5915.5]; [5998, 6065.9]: 1.59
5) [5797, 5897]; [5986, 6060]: 1.16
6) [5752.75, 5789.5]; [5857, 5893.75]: 0.70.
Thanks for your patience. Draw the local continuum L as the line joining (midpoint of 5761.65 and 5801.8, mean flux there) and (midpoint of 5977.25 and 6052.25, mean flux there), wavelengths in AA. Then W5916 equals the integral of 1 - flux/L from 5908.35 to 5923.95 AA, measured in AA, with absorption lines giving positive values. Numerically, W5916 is 4.9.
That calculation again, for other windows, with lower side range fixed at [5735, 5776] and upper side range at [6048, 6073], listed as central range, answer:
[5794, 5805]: -1.6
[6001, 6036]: 4.8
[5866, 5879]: 3.5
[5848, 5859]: 1.7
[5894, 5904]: 6.3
